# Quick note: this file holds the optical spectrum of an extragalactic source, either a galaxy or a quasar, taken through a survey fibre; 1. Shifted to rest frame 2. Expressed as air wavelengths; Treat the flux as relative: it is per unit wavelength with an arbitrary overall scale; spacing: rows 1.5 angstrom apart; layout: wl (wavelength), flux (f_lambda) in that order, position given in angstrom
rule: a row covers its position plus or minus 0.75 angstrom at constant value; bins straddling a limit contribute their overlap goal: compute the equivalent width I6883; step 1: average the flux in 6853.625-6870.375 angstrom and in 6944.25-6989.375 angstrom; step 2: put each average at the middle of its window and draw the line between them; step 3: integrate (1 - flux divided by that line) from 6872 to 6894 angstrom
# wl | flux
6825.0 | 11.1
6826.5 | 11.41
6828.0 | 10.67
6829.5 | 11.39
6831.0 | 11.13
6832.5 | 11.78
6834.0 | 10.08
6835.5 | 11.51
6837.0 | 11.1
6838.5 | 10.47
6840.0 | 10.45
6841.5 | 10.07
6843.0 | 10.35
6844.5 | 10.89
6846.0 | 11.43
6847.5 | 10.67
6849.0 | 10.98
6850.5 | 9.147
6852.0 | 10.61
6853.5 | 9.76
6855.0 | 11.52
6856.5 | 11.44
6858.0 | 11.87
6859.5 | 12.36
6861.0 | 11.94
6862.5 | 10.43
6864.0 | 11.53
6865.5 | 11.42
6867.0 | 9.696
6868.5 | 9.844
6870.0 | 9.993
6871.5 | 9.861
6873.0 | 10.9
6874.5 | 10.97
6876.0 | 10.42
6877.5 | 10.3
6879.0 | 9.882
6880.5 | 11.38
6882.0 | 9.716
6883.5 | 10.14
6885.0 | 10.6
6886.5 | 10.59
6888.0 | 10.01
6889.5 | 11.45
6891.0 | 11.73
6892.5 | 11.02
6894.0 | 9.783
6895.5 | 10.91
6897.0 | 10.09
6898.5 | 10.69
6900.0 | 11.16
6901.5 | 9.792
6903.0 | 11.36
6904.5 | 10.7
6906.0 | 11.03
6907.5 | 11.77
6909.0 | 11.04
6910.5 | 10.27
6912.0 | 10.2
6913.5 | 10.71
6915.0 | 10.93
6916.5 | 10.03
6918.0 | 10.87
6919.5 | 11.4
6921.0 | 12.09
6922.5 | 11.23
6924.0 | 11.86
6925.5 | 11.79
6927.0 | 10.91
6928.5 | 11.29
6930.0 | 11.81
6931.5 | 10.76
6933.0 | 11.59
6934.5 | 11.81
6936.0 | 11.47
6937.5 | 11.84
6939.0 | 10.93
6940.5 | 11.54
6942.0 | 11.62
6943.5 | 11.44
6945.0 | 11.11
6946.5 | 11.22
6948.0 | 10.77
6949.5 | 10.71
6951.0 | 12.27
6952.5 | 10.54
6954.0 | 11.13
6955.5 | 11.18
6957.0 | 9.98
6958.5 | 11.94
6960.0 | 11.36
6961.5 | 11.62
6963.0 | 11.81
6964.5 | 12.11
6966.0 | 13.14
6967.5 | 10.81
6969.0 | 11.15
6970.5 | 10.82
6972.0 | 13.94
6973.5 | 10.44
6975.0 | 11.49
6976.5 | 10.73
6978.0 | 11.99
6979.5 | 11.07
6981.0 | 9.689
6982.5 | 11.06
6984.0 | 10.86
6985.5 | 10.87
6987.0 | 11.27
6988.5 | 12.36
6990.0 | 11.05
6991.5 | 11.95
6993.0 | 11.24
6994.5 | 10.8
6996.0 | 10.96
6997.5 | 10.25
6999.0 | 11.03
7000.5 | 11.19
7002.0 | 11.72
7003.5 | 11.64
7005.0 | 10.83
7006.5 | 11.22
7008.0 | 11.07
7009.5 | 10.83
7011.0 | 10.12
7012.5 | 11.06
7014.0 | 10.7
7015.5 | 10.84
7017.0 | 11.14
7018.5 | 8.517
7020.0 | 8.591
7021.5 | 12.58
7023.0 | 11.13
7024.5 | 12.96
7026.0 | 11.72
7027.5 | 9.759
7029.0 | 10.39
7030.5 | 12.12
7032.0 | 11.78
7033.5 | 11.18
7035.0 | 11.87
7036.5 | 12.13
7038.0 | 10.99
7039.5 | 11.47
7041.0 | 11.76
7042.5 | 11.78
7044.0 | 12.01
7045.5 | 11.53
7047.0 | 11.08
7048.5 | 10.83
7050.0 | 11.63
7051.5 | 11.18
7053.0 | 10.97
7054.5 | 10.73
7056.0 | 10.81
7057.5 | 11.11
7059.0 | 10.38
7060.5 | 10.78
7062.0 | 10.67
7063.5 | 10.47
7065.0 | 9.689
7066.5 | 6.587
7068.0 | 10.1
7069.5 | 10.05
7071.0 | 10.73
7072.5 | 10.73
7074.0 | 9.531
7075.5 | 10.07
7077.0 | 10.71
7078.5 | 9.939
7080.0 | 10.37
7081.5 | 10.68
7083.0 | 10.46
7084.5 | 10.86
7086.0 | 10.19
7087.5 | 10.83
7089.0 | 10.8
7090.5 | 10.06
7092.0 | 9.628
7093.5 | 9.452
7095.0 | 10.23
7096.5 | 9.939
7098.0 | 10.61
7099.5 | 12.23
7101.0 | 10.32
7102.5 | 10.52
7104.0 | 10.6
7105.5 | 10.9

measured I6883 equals 1.0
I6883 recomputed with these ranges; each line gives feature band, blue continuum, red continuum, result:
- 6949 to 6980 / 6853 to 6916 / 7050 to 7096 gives -2.6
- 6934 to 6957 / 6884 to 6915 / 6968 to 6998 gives -0.5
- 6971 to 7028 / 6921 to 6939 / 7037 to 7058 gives 1.5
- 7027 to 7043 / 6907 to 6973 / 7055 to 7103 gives -1.2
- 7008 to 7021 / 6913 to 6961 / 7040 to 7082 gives 0.6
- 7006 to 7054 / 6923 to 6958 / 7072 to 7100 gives -1.9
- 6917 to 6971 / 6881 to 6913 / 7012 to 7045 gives -2.6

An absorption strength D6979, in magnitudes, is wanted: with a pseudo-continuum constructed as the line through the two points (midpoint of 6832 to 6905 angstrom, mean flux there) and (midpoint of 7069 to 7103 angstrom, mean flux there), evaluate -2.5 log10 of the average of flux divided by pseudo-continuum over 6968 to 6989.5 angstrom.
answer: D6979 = -0.07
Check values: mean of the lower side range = 10.7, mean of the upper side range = 10.4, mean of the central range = 11.3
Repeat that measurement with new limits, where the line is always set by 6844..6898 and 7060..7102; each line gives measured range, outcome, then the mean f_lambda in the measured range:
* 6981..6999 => -0.07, 11.1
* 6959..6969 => -0.12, 11.8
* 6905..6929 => -0.05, 11.1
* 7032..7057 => -0.11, 11.4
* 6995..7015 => -0.06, 11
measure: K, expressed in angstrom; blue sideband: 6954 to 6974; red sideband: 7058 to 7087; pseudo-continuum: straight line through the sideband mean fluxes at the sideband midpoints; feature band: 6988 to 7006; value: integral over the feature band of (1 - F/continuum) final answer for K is -0.2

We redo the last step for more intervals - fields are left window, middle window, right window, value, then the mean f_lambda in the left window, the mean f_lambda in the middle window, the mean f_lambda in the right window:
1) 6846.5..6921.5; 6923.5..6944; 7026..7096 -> -1.4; 10.7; 11.5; 10.7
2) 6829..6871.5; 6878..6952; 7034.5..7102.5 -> -1.6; 10.8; 11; 10.6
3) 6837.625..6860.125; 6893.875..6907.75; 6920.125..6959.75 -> 0.5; 10.8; 10.7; 11.3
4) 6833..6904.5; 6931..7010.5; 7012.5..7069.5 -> -3.4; 10.7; 11.3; 10.9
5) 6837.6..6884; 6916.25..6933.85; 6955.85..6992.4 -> -0.4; 10.7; 11.3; 11.4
